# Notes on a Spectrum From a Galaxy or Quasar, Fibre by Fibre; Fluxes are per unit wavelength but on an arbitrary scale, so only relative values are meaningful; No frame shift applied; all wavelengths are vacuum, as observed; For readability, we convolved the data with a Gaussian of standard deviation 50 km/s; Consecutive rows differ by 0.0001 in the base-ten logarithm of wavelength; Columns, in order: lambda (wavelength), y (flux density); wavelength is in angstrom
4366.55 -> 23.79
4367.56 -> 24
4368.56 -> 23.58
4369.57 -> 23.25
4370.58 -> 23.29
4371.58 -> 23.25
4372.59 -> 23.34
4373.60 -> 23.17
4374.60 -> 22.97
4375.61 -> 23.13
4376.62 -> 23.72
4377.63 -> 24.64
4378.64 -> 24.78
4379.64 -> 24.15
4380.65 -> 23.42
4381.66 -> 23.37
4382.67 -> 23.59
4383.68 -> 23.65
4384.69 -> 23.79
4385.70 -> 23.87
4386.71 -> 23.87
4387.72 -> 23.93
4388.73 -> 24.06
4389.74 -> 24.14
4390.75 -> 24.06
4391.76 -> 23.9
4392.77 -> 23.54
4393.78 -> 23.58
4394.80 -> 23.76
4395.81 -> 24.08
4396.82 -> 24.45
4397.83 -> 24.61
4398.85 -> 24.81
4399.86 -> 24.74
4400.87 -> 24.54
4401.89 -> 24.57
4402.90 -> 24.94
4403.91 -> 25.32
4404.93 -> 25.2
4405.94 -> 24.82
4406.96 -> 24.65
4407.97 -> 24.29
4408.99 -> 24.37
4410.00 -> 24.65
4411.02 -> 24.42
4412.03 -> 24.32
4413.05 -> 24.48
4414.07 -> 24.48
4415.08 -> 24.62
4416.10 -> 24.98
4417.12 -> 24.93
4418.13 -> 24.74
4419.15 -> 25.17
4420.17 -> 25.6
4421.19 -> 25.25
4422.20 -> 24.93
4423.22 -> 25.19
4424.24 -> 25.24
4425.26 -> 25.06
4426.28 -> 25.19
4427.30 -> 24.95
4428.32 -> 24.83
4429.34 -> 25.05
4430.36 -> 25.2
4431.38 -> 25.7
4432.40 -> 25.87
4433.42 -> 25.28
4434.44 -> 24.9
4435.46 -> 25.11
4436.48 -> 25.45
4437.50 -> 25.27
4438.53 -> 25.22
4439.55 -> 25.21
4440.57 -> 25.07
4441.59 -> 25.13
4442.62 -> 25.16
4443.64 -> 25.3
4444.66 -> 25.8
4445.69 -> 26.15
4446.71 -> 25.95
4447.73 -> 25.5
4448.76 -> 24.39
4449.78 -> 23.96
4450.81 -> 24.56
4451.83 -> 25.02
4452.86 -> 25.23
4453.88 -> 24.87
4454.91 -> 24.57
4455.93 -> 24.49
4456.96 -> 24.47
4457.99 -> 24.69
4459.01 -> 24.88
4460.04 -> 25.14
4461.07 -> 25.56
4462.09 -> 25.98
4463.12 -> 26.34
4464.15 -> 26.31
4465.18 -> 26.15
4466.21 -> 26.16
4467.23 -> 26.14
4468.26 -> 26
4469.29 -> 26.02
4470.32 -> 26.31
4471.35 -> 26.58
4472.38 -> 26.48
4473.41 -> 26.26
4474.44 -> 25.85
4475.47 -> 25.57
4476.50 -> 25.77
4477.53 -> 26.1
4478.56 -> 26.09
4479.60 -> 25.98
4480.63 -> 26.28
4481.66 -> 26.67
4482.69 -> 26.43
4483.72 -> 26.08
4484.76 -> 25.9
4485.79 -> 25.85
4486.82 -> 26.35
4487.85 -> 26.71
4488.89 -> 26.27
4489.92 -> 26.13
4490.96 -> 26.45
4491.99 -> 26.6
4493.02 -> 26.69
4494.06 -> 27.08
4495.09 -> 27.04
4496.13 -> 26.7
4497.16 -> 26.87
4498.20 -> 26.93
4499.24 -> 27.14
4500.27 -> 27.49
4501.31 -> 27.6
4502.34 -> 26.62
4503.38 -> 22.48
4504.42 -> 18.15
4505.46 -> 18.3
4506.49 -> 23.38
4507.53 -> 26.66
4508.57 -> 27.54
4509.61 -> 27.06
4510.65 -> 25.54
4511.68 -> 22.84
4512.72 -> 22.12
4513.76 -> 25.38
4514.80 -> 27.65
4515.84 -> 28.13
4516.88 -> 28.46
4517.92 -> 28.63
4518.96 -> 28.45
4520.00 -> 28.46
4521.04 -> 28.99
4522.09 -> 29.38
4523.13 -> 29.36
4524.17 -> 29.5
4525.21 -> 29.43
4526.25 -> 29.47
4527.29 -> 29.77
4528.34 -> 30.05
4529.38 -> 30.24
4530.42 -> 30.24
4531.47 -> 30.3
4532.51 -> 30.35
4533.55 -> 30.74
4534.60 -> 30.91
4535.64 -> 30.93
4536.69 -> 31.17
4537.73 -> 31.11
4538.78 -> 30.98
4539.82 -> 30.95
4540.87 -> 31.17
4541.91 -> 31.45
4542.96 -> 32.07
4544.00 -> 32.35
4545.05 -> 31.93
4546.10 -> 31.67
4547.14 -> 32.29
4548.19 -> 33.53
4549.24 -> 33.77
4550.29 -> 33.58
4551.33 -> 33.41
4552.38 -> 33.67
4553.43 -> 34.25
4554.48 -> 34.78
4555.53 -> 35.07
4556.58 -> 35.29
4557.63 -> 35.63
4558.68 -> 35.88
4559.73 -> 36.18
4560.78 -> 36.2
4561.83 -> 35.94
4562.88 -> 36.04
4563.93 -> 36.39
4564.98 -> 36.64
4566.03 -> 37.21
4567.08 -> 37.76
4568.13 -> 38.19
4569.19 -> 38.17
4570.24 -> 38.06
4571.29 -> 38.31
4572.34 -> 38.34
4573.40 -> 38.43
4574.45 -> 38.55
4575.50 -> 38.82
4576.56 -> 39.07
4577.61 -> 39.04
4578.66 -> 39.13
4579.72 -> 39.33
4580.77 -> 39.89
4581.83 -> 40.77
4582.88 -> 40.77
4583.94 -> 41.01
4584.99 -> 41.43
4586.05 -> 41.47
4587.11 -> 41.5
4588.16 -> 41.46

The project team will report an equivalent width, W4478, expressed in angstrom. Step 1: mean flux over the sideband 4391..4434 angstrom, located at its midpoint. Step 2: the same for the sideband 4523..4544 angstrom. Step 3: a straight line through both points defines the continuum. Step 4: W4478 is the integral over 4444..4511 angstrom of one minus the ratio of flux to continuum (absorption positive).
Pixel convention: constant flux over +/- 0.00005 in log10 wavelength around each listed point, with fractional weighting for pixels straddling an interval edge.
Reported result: 5.2 angstrom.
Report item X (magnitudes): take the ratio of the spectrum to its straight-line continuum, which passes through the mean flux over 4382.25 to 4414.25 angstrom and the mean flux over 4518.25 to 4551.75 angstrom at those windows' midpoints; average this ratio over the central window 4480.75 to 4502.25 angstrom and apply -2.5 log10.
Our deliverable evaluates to 0.08 mag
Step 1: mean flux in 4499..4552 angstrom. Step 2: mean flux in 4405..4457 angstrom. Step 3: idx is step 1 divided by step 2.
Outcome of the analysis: 1.2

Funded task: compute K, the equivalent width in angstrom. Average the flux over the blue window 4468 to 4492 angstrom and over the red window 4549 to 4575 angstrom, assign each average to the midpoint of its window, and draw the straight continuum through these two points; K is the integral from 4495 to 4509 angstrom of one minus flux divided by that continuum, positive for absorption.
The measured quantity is 1.8 angstrom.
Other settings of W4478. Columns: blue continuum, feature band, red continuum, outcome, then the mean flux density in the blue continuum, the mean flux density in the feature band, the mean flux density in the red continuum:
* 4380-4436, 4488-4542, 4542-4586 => 8.47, 24.6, 27.7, 36.6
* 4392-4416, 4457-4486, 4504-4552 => 1.13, 24.5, 26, 29.1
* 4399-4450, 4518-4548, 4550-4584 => 3.36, 25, 30.5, 37.2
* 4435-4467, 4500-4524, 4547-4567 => 3.81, 25.3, 26.1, 35.1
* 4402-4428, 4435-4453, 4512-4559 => 0.77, 24.9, 25.2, 30.9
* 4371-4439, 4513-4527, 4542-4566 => 1.60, 24.5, 28.5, 34.4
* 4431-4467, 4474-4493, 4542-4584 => 1.62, 25.3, 26.2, 36.3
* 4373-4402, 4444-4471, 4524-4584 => 2.85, 23.9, 25.4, 34.6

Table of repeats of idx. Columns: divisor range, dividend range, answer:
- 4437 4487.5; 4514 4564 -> 1.24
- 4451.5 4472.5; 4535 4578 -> 1.37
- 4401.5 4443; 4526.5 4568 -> 1.33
